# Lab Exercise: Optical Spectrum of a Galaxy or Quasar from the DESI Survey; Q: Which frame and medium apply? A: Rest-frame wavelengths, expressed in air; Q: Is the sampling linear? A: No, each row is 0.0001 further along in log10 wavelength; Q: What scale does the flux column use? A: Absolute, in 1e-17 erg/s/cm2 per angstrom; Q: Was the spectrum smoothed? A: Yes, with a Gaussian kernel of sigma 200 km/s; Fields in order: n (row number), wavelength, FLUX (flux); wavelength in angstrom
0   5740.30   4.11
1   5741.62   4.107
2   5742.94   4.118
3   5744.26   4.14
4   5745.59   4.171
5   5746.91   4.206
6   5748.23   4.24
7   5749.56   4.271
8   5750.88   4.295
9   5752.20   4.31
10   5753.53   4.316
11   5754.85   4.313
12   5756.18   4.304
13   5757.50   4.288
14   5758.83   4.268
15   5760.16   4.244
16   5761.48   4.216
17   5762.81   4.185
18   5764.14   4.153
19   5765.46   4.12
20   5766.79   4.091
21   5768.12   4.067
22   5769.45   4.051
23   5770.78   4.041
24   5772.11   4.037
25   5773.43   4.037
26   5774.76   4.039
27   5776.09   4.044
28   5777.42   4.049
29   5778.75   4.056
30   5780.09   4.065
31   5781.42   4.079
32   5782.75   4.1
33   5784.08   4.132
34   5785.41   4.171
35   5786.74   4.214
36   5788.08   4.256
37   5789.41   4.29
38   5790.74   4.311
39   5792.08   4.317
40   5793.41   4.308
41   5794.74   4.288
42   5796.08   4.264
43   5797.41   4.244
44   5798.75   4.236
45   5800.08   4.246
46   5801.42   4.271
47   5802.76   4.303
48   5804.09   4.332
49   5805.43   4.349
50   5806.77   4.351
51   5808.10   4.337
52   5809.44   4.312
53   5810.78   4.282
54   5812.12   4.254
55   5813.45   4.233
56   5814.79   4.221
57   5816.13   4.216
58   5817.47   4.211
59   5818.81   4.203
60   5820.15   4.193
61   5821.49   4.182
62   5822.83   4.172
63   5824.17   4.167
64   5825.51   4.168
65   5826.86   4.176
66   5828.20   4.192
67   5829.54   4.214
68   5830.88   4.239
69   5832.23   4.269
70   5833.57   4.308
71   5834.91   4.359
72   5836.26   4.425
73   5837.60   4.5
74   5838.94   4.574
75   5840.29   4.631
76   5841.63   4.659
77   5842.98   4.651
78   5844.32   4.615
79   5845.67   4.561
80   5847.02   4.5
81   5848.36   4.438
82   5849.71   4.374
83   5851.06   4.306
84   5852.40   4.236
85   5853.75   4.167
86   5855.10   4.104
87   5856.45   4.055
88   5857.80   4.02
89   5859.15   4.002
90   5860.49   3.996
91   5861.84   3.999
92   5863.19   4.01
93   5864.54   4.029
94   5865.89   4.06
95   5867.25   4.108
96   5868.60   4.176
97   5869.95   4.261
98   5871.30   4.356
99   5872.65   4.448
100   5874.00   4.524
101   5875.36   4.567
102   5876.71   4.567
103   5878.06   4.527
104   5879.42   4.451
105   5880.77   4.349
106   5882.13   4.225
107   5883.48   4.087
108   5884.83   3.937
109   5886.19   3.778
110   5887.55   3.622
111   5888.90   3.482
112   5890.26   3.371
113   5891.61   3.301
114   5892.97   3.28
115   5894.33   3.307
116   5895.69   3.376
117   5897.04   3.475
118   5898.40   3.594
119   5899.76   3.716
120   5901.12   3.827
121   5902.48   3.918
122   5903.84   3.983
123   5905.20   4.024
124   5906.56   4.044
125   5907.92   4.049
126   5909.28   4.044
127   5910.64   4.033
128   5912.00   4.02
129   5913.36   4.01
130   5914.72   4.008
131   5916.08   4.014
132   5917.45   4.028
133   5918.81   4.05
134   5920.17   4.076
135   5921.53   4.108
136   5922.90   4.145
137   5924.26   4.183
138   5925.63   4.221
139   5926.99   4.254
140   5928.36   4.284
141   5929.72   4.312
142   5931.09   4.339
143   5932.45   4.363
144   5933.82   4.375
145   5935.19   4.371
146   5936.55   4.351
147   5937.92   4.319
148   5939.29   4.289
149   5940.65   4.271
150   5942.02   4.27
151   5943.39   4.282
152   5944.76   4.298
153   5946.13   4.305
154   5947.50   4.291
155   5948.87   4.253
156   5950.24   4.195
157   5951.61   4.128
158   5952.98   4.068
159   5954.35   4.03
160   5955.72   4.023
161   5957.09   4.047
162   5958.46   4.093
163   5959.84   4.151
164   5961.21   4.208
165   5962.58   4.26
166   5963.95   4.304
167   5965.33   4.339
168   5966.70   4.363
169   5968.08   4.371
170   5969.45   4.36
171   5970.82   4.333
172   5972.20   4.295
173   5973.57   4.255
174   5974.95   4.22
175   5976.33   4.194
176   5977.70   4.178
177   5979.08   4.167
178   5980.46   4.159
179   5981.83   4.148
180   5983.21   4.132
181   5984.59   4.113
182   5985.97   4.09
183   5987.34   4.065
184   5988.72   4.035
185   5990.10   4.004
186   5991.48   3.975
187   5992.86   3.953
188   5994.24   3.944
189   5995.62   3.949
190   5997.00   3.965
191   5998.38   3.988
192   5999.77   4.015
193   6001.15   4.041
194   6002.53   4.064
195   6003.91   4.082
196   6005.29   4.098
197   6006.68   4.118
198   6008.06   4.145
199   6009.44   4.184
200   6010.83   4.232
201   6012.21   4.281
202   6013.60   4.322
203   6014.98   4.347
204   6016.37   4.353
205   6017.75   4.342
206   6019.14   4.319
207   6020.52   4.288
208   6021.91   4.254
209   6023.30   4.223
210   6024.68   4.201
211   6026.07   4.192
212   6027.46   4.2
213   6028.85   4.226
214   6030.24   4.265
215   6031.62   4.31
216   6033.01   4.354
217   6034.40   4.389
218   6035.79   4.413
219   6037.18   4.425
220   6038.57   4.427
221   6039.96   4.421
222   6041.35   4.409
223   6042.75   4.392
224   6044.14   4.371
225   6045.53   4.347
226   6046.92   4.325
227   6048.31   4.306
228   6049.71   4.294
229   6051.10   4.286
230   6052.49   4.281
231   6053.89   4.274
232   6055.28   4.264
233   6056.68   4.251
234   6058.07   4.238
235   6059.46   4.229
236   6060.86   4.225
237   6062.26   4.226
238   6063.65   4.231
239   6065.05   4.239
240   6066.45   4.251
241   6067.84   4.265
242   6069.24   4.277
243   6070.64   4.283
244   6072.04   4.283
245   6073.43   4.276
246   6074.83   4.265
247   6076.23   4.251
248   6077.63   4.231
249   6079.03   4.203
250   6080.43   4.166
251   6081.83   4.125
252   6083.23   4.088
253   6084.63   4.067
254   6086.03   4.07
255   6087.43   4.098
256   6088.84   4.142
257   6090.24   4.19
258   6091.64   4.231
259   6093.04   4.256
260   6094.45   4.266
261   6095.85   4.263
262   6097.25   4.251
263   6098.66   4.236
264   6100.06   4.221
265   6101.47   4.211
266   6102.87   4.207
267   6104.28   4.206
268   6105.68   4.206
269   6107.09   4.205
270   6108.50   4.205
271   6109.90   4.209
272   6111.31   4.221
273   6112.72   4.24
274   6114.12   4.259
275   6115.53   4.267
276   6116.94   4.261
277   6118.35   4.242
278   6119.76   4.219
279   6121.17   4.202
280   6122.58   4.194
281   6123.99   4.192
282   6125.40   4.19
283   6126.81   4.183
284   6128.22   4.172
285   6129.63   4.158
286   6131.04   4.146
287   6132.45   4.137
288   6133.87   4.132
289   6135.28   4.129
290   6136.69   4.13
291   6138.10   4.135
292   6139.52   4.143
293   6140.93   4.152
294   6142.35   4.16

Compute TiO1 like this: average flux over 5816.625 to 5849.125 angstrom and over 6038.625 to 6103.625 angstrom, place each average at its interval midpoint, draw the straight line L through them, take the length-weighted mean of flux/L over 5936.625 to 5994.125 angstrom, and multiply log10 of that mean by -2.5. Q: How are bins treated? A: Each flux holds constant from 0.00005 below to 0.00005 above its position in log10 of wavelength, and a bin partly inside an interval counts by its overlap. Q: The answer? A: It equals 0.027 mag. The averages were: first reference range 4.36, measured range 4.19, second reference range 4.25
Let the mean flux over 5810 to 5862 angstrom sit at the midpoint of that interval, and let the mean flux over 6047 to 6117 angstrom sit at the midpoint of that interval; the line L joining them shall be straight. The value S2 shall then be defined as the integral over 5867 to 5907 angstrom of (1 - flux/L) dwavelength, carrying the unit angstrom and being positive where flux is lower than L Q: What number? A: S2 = 3.01 angstrom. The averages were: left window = 4.29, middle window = 3.95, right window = 4.23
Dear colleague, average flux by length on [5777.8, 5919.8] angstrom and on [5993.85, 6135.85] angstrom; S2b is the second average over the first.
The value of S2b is 1.02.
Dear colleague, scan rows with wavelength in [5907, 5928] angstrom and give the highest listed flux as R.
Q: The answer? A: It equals 4.254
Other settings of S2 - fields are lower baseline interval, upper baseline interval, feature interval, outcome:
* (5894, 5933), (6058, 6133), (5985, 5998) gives 0.3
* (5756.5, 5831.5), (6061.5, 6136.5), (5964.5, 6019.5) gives 0.5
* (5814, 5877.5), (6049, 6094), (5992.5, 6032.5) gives 0.6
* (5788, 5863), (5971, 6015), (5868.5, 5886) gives -0.4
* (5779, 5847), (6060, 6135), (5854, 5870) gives 0.8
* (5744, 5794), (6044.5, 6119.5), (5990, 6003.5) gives 0.7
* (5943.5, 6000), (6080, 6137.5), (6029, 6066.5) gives -1.2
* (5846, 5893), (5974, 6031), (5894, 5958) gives 0.7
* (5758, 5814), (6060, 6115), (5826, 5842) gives -0.7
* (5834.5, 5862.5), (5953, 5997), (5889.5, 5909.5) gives 2.7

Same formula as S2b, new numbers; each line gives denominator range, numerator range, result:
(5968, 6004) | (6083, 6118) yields 1.02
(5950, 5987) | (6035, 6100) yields 1.02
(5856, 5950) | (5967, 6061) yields 1.04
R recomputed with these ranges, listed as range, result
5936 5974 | 4.371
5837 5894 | 4.659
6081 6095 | 4.266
